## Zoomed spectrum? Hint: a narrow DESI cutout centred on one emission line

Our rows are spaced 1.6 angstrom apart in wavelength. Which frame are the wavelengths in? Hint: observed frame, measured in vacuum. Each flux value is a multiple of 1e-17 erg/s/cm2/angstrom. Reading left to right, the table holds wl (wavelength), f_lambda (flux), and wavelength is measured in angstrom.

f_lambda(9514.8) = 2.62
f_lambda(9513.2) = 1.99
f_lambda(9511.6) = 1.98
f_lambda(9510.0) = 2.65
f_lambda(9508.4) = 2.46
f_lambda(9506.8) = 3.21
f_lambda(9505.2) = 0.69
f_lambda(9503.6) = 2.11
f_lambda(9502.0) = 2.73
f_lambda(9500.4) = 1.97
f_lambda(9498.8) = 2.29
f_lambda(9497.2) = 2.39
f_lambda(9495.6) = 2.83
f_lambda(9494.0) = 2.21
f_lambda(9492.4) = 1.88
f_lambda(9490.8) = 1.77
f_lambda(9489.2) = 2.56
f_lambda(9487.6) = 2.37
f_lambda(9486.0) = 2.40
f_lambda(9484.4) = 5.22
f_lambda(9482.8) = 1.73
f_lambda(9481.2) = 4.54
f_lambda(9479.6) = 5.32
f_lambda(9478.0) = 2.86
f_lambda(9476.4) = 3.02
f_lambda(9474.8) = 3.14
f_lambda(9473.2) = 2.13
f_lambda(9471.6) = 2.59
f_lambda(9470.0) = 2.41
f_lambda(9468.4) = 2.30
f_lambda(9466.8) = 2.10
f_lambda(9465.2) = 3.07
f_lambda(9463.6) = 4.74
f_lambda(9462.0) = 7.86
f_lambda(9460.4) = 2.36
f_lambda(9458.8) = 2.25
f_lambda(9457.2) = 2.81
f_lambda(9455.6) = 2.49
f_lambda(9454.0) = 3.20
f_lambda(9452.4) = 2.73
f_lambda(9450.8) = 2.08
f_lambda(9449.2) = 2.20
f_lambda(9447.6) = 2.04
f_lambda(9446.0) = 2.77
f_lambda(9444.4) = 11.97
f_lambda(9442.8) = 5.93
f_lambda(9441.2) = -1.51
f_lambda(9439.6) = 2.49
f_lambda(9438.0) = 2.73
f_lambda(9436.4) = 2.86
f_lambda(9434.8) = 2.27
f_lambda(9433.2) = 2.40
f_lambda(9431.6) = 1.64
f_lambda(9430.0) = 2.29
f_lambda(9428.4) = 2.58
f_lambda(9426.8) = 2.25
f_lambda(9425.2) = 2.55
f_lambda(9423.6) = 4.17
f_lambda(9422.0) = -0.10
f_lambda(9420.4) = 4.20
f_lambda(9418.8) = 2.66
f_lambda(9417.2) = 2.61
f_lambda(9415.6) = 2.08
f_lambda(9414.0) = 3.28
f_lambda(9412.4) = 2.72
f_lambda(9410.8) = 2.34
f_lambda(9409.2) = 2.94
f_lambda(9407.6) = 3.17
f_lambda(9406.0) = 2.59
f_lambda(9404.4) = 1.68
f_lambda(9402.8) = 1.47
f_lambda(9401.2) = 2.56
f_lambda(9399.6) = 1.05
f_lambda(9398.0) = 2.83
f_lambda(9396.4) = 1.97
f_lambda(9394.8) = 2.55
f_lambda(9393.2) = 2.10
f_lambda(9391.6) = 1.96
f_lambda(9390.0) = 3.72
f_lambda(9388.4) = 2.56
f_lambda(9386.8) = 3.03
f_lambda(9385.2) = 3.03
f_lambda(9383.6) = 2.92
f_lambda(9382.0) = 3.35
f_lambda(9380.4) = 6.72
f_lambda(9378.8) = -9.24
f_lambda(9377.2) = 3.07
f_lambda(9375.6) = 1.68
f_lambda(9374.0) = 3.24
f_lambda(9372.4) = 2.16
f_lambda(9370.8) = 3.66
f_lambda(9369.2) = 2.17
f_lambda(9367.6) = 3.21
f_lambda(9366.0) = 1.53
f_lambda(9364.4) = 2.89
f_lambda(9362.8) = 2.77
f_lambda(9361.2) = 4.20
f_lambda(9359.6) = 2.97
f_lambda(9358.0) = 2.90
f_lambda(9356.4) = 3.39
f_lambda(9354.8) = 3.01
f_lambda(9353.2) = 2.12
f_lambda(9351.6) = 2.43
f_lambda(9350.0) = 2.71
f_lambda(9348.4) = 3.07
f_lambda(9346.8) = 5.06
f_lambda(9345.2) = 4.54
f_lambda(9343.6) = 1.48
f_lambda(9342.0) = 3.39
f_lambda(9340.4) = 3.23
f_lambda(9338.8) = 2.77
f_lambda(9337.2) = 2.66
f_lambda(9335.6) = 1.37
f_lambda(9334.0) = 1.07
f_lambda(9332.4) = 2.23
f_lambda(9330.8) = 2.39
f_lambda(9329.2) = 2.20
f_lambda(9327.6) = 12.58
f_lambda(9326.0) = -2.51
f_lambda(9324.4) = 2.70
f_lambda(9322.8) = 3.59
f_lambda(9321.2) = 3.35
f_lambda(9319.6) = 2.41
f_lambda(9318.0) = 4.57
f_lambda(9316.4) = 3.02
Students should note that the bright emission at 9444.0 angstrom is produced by [S II] 6716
